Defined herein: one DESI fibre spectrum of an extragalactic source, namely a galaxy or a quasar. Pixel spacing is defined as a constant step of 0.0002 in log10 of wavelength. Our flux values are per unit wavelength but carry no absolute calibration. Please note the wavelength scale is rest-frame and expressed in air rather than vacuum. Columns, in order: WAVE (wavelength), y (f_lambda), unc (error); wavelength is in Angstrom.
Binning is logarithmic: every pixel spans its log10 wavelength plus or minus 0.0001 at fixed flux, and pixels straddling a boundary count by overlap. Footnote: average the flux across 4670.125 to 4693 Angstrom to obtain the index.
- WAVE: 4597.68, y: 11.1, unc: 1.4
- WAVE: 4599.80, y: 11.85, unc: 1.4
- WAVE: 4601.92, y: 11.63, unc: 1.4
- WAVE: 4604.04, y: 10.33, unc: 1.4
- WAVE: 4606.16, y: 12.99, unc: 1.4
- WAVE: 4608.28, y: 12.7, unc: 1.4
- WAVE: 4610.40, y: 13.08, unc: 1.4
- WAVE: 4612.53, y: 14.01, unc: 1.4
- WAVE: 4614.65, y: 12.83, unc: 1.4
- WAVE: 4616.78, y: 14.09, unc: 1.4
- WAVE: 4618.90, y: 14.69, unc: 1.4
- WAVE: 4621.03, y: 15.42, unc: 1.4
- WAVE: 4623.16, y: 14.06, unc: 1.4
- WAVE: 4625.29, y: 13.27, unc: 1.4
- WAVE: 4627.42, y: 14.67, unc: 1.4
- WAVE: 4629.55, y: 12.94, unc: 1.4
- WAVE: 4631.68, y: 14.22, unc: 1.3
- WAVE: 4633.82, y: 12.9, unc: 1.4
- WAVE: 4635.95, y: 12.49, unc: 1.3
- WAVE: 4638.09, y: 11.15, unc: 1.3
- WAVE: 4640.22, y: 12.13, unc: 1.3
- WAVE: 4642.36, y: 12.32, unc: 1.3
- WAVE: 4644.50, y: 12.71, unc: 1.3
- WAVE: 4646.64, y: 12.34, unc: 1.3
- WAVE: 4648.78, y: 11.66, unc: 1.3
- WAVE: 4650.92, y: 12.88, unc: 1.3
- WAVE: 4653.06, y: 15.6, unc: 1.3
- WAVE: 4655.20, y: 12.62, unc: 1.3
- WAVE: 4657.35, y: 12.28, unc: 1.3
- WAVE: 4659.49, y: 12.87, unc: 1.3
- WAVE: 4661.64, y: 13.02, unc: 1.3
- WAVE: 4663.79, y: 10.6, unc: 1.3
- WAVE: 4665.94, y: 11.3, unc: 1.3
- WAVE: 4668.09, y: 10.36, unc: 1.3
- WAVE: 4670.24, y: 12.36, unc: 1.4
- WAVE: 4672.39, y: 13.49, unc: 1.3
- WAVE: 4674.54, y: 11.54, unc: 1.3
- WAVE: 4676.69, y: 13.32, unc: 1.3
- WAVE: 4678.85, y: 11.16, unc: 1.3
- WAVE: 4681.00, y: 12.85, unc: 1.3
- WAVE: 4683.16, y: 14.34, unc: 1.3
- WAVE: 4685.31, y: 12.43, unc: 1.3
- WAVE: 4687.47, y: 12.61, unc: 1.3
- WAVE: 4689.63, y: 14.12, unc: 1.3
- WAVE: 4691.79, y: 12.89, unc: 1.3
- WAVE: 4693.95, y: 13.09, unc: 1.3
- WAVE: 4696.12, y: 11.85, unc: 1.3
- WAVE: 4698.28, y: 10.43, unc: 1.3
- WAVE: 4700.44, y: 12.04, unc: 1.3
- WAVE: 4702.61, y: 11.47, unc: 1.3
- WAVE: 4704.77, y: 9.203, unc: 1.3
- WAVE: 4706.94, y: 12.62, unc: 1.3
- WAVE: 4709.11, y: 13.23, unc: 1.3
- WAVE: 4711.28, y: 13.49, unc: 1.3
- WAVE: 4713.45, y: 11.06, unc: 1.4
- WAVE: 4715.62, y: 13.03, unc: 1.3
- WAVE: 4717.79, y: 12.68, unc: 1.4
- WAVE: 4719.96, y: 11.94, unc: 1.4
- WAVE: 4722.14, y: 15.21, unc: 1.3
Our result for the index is 12.9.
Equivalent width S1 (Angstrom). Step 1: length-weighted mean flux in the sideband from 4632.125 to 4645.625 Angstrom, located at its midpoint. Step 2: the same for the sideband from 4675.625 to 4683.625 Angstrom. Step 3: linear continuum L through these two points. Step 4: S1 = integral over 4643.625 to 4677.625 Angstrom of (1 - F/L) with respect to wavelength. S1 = 0.5 Angstrom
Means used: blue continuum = 12.4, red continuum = 12.8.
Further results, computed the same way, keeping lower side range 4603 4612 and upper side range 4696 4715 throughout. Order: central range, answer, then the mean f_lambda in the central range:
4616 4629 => -2.2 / 14.3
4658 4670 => 0.3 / 11.7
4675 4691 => -1.4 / 12.9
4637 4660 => -0.9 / 12.6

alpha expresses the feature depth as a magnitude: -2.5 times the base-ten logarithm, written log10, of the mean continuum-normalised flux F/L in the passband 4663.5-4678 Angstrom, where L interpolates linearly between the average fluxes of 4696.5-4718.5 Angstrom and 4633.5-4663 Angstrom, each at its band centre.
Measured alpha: 0.04 mag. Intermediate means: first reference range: 12.6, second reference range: 11.9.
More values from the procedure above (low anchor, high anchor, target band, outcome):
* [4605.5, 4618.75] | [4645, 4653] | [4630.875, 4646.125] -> 0.04 mag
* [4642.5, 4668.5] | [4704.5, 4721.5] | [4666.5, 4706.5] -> 0.02 mag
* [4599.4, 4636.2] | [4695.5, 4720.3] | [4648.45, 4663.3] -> -0.02 mag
